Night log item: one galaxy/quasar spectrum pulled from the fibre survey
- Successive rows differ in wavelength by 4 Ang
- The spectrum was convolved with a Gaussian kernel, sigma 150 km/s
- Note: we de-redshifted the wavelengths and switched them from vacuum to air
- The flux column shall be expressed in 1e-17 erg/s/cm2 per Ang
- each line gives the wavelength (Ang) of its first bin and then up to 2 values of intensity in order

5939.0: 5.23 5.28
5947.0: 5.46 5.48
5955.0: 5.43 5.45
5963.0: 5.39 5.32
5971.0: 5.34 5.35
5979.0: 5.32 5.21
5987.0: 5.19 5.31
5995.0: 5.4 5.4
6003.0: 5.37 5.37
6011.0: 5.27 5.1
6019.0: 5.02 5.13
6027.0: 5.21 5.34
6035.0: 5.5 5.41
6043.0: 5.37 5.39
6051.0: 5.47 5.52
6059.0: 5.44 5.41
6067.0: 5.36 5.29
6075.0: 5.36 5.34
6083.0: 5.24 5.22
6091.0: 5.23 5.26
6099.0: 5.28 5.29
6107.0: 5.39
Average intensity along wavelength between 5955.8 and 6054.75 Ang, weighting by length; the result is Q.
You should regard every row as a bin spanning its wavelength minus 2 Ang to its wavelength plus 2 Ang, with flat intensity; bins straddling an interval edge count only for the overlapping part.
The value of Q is 5.32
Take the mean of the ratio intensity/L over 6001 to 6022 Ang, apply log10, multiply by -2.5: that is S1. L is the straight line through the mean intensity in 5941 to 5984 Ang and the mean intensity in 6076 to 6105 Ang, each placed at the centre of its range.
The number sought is 0.02 mag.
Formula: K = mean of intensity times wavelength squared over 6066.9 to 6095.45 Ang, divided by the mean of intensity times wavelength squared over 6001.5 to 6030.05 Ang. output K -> 1.04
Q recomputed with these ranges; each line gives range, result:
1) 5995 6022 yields 5.26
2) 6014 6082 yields 5.33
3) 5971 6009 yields 5.33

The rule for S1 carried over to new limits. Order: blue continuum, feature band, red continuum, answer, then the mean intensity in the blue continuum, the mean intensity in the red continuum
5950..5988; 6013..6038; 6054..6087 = 0.03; 5.35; 5.36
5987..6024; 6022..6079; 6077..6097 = -0.02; 5.26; 5.26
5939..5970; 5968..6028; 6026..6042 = 0.02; 5.39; 5.38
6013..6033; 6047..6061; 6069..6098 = -0.05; 5.16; 5.28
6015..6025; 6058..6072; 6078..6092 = -0.04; 5.08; 5.25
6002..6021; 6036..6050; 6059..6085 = -0.02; 5.22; 5.34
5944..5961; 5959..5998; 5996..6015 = 0.01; 5.44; 5.33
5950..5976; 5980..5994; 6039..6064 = 0.03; 5.39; 5.43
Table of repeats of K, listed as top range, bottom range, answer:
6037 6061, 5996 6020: 1.05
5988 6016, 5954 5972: 1.00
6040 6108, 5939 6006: 1.03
